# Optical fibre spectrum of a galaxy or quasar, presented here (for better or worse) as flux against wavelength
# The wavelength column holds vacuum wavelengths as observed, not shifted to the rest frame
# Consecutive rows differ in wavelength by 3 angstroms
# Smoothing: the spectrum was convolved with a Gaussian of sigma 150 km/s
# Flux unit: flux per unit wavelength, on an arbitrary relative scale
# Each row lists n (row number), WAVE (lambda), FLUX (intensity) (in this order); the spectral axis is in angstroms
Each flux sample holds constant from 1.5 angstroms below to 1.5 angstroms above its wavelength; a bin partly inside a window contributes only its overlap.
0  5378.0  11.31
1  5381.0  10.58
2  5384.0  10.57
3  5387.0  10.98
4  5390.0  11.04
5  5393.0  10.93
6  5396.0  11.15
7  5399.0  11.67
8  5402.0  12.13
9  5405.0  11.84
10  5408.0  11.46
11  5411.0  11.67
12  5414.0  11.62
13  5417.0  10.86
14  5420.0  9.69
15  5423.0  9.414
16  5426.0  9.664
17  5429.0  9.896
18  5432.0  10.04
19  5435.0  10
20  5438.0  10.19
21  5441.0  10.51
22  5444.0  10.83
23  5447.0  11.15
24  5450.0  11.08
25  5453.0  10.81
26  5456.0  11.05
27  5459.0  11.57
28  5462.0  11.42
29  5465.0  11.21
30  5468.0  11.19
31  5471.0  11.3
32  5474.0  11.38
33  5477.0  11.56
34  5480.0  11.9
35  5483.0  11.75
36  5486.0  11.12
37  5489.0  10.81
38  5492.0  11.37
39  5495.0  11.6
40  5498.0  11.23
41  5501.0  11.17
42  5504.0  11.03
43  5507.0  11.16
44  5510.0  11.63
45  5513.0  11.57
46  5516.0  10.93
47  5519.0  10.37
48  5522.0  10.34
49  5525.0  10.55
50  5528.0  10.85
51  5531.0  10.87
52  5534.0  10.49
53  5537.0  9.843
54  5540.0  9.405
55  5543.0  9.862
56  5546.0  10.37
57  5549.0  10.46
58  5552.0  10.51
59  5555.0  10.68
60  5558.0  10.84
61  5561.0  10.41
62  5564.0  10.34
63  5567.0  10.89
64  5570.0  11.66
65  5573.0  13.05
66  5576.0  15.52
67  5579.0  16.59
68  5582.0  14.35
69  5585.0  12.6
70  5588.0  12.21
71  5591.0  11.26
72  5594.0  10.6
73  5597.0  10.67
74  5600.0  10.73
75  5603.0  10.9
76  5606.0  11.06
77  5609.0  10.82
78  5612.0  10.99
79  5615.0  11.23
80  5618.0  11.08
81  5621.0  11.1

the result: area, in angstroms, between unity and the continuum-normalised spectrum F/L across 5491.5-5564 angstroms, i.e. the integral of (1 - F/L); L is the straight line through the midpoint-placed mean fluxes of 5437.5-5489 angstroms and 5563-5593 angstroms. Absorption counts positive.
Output 8.3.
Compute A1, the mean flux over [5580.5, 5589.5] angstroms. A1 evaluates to 13.1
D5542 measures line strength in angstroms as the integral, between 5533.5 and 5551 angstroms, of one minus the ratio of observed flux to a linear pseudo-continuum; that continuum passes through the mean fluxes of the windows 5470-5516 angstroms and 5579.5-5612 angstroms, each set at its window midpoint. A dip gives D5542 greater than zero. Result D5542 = 2.2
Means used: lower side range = 11.4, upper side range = 11.7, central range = 10.1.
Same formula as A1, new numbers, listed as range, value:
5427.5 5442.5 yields 10.1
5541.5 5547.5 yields 10.1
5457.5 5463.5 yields 11.5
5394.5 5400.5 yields 11.4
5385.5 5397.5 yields 11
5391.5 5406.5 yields 11.5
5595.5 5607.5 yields 10.8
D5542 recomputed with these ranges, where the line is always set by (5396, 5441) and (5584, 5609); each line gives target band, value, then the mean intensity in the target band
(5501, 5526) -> 0.03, 11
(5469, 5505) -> -1.46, 11.4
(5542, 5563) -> 1.19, 10.5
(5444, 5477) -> -1.13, 11.2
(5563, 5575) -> -0.62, 11.7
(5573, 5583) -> -3.61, 15.2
